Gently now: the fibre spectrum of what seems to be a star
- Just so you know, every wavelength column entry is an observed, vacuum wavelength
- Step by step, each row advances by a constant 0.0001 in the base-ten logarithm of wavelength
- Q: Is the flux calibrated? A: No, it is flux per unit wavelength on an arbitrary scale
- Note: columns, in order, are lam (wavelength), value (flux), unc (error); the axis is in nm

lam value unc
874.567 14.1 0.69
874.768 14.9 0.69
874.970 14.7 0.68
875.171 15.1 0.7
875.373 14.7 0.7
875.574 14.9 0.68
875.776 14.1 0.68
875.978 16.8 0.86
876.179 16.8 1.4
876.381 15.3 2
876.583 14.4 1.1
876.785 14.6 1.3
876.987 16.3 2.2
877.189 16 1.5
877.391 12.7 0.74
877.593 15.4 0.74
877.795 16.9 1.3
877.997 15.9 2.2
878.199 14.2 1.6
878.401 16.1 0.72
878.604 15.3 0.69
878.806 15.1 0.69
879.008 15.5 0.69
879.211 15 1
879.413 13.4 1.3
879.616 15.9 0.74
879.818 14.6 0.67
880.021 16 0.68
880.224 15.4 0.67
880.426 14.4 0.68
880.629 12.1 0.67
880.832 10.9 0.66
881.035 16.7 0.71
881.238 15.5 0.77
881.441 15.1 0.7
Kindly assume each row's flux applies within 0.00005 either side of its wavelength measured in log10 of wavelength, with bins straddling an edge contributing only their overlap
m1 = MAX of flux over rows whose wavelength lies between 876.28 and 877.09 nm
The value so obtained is 16.3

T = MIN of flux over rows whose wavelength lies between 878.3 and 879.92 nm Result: 13.4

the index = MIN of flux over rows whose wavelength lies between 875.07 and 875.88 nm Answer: 14.1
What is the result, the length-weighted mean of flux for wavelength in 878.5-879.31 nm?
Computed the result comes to 15.2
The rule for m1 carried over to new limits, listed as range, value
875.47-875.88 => 14.9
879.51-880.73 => 16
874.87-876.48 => 16.8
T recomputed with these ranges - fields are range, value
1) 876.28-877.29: 14.4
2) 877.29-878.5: 12.7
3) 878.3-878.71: 15.3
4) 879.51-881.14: 10.9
